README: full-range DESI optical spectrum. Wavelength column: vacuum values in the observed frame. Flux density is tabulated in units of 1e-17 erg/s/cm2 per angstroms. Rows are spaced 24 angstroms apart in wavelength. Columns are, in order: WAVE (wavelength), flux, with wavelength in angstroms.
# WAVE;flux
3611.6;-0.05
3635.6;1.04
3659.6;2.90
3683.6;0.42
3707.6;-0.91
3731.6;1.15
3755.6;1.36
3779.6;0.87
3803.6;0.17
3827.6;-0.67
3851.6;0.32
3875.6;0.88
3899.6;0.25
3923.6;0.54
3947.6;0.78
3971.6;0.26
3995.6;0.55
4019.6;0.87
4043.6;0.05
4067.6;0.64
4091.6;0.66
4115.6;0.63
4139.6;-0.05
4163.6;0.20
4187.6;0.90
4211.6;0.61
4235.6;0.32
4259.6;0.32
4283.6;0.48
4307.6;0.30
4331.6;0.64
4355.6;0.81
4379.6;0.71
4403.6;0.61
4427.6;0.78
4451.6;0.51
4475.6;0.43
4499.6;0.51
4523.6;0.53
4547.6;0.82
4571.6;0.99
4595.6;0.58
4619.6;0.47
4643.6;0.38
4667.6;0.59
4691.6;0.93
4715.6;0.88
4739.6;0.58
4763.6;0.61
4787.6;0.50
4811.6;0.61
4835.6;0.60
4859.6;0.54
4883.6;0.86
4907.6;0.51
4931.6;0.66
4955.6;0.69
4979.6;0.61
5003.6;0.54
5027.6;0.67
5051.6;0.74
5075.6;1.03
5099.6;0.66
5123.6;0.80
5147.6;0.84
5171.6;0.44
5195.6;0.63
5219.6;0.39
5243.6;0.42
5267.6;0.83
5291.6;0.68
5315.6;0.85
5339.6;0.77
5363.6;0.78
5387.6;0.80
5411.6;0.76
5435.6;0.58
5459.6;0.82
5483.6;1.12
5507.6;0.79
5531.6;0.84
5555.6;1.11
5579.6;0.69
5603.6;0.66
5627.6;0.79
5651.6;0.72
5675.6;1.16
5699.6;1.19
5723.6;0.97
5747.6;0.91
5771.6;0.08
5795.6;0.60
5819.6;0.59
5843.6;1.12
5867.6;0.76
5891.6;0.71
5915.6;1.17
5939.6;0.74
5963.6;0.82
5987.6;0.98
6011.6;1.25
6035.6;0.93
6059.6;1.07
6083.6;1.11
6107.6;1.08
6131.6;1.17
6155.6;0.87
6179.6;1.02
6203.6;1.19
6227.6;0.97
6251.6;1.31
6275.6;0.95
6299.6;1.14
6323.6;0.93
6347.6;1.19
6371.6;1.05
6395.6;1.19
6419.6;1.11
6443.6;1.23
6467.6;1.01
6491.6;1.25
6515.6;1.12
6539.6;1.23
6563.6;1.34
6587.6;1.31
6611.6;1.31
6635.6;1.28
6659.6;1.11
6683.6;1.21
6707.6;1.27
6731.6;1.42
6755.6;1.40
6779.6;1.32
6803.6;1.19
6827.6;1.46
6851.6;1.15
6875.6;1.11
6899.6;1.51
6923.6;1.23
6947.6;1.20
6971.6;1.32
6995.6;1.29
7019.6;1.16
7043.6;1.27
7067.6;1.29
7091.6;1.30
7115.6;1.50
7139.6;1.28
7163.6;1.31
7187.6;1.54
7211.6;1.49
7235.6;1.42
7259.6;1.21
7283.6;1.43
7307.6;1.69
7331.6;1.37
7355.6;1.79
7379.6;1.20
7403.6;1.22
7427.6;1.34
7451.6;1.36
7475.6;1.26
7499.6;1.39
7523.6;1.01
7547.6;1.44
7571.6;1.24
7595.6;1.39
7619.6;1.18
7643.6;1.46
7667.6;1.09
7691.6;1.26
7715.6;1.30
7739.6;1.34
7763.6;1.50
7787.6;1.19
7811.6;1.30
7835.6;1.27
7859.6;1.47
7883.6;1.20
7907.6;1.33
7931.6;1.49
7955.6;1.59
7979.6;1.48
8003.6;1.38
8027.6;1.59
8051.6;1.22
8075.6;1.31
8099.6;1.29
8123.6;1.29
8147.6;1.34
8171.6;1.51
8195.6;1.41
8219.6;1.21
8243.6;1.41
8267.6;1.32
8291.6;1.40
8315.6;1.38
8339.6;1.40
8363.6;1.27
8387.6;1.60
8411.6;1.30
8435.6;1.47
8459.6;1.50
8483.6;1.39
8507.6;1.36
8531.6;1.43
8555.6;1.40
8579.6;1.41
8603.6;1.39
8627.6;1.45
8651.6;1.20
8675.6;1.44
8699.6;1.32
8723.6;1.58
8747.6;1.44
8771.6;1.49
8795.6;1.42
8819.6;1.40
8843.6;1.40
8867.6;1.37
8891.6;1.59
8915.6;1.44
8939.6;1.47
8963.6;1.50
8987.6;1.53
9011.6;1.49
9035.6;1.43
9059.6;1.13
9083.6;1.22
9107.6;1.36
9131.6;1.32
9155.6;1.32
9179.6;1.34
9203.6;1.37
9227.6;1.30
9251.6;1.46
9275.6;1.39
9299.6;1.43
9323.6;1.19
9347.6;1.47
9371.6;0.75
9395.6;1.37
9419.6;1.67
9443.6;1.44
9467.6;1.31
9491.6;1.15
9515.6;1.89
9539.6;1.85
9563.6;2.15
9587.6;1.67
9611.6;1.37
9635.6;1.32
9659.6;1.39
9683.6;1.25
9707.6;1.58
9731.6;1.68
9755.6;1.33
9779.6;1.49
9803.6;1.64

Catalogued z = 0.454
